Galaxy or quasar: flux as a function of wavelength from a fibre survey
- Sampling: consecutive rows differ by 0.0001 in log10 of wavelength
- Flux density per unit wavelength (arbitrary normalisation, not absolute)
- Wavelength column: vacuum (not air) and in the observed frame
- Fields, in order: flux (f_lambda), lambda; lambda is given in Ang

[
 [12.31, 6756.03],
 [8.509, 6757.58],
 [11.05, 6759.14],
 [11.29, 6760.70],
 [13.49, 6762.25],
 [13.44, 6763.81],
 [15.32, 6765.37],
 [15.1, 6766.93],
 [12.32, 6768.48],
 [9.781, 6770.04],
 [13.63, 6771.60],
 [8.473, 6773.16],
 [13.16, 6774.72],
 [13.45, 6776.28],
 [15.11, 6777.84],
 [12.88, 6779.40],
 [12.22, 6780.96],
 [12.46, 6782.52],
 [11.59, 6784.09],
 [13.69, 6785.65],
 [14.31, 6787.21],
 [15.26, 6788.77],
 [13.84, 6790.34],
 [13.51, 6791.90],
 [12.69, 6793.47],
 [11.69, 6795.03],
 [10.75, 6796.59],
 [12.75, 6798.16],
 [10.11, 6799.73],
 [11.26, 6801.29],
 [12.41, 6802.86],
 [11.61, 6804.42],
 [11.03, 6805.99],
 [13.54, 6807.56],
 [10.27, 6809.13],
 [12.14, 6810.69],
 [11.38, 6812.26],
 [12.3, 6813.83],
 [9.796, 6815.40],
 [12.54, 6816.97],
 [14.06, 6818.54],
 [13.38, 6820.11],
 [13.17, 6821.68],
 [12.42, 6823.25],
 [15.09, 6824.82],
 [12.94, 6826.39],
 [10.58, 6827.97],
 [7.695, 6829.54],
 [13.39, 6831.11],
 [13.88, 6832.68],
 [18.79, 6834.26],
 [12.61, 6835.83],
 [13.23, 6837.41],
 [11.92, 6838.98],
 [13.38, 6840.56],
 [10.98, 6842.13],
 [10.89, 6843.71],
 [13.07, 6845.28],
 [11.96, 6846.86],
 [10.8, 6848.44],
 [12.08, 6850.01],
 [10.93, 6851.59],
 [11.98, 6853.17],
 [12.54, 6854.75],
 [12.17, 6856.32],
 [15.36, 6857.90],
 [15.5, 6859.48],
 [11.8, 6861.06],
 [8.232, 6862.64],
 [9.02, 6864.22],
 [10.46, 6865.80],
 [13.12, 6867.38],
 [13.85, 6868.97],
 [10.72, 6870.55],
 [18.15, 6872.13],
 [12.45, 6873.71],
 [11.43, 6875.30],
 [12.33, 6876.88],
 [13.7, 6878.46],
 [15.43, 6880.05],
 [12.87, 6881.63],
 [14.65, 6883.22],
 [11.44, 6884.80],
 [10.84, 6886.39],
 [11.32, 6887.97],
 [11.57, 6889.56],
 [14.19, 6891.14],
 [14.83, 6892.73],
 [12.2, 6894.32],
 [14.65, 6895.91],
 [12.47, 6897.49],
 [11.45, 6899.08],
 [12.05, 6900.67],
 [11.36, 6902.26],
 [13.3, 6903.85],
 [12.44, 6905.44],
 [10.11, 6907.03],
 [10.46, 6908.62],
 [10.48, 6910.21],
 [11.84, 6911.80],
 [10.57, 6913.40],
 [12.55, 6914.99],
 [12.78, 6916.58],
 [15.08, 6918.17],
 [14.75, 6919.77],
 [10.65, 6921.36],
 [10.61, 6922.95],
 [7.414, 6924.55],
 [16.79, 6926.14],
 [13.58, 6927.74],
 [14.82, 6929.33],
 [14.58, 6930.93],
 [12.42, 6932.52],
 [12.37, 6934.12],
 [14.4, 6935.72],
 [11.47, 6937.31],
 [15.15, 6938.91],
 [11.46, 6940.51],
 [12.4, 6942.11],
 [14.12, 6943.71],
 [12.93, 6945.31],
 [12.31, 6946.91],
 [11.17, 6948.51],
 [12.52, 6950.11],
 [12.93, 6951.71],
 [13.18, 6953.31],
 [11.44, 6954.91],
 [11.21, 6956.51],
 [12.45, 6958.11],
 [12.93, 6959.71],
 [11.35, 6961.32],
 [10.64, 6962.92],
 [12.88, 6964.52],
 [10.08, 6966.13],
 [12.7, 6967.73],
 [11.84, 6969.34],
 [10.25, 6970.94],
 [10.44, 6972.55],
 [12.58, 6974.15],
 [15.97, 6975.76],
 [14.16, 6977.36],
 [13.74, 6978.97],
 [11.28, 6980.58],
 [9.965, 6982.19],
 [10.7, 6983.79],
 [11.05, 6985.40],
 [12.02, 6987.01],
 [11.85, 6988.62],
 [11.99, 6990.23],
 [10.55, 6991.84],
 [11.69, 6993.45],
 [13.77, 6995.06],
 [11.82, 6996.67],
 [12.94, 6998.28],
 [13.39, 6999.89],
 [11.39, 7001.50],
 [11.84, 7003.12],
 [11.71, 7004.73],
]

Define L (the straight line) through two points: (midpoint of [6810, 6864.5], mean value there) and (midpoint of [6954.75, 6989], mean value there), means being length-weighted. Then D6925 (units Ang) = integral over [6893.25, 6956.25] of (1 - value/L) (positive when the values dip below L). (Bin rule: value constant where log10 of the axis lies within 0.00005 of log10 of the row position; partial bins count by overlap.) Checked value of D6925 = -2.3 Ang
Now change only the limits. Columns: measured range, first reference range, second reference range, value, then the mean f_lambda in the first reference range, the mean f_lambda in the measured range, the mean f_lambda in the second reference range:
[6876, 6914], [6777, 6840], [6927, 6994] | 0.3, 12.6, 12.4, 12.3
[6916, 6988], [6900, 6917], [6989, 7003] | -3.4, 11.6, 12.4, 12.2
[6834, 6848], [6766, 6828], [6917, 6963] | -0.2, 12.5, 12.7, 12.7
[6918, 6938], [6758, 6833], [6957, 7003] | -1.3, 12.4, 12.9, 12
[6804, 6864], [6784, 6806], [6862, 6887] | 0.7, 12.5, 12.3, 12.5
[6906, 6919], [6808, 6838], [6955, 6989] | 0.5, 12.6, 11.7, 11.9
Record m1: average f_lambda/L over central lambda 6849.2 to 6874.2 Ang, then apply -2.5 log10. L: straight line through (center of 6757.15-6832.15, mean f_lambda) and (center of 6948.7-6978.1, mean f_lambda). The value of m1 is -0.01 mag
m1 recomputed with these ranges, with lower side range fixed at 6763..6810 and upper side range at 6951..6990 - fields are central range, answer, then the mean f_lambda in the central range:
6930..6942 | -0.086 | 13.1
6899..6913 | 0.067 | 11.5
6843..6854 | 0.063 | 11.7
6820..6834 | -0.021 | 12.7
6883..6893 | -0.019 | 12.5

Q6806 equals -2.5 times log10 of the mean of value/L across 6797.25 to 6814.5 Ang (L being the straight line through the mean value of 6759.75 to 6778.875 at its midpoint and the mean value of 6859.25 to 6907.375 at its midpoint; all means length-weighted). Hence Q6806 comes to 0.09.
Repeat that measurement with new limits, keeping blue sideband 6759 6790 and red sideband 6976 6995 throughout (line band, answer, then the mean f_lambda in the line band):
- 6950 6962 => -0.015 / 12.2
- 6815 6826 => -0.026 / 13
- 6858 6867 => 0.099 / 11.4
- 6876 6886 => -0.071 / 13.3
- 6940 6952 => -0.032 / 12.5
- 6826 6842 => -0.008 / 12.8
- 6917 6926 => 0.011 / 12.1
